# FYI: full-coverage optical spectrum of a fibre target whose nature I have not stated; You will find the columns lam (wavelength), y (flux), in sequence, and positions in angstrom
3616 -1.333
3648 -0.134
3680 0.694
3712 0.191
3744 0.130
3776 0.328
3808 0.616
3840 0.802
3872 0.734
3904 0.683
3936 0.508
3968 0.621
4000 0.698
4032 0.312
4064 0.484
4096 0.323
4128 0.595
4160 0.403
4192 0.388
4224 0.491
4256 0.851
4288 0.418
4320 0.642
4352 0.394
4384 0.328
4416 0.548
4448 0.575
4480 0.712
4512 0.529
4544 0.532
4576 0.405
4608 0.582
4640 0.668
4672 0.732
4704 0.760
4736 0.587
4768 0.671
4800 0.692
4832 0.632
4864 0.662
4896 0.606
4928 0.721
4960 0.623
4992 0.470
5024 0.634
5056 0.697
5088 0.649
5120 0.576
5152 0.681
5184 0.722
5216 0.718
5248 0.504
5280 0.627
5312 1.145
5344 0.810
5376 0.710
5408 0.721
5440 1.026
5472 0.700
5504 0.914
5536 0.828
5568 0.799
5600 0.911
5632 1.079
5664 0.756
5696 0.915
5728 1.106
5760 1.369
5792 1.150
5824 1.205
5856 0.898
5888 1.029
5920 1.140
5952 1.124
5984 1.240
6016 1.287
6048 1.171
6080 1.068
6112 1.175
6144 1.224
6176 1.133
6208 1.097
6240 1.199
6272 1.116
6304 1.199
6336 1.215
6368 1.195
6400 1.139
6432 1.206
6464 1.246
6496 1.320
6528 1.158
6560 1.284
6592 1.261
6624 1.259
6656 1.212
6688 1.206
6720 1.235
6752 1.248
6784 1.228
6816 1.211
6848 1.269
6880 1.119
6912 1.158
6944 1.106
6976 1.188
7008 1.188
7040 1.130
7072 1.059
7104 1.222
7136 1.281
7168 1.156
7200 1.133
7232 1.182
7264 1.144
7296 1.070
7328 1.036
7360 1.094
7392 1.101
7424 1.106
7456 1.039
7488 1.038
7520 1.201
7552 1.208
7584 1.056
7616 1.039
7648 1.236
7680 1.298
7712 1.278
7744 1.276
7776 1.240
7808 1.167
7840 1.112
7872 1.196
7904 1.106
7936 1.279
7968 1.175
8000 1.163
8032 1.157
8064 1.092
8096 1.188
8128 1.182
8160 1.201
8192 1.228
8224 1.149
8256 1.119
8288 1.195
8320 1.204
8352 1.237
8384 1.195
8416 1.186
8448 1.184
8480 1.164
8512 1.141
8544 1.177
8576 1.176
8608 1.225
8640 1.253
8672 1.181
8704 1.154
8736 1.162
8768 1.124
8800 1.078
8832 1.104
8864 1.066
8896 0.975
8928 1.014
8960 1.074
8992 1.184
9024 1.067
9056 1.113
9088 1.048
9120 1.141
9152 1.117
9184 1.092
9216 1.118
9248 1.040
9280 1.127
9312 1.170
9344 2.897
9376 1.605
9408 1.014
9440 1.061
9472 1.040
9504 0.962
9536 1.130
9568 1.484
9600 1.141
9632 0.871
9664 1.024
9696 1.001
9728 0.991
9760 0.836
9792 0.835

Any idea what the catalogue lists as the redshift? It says 0.42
